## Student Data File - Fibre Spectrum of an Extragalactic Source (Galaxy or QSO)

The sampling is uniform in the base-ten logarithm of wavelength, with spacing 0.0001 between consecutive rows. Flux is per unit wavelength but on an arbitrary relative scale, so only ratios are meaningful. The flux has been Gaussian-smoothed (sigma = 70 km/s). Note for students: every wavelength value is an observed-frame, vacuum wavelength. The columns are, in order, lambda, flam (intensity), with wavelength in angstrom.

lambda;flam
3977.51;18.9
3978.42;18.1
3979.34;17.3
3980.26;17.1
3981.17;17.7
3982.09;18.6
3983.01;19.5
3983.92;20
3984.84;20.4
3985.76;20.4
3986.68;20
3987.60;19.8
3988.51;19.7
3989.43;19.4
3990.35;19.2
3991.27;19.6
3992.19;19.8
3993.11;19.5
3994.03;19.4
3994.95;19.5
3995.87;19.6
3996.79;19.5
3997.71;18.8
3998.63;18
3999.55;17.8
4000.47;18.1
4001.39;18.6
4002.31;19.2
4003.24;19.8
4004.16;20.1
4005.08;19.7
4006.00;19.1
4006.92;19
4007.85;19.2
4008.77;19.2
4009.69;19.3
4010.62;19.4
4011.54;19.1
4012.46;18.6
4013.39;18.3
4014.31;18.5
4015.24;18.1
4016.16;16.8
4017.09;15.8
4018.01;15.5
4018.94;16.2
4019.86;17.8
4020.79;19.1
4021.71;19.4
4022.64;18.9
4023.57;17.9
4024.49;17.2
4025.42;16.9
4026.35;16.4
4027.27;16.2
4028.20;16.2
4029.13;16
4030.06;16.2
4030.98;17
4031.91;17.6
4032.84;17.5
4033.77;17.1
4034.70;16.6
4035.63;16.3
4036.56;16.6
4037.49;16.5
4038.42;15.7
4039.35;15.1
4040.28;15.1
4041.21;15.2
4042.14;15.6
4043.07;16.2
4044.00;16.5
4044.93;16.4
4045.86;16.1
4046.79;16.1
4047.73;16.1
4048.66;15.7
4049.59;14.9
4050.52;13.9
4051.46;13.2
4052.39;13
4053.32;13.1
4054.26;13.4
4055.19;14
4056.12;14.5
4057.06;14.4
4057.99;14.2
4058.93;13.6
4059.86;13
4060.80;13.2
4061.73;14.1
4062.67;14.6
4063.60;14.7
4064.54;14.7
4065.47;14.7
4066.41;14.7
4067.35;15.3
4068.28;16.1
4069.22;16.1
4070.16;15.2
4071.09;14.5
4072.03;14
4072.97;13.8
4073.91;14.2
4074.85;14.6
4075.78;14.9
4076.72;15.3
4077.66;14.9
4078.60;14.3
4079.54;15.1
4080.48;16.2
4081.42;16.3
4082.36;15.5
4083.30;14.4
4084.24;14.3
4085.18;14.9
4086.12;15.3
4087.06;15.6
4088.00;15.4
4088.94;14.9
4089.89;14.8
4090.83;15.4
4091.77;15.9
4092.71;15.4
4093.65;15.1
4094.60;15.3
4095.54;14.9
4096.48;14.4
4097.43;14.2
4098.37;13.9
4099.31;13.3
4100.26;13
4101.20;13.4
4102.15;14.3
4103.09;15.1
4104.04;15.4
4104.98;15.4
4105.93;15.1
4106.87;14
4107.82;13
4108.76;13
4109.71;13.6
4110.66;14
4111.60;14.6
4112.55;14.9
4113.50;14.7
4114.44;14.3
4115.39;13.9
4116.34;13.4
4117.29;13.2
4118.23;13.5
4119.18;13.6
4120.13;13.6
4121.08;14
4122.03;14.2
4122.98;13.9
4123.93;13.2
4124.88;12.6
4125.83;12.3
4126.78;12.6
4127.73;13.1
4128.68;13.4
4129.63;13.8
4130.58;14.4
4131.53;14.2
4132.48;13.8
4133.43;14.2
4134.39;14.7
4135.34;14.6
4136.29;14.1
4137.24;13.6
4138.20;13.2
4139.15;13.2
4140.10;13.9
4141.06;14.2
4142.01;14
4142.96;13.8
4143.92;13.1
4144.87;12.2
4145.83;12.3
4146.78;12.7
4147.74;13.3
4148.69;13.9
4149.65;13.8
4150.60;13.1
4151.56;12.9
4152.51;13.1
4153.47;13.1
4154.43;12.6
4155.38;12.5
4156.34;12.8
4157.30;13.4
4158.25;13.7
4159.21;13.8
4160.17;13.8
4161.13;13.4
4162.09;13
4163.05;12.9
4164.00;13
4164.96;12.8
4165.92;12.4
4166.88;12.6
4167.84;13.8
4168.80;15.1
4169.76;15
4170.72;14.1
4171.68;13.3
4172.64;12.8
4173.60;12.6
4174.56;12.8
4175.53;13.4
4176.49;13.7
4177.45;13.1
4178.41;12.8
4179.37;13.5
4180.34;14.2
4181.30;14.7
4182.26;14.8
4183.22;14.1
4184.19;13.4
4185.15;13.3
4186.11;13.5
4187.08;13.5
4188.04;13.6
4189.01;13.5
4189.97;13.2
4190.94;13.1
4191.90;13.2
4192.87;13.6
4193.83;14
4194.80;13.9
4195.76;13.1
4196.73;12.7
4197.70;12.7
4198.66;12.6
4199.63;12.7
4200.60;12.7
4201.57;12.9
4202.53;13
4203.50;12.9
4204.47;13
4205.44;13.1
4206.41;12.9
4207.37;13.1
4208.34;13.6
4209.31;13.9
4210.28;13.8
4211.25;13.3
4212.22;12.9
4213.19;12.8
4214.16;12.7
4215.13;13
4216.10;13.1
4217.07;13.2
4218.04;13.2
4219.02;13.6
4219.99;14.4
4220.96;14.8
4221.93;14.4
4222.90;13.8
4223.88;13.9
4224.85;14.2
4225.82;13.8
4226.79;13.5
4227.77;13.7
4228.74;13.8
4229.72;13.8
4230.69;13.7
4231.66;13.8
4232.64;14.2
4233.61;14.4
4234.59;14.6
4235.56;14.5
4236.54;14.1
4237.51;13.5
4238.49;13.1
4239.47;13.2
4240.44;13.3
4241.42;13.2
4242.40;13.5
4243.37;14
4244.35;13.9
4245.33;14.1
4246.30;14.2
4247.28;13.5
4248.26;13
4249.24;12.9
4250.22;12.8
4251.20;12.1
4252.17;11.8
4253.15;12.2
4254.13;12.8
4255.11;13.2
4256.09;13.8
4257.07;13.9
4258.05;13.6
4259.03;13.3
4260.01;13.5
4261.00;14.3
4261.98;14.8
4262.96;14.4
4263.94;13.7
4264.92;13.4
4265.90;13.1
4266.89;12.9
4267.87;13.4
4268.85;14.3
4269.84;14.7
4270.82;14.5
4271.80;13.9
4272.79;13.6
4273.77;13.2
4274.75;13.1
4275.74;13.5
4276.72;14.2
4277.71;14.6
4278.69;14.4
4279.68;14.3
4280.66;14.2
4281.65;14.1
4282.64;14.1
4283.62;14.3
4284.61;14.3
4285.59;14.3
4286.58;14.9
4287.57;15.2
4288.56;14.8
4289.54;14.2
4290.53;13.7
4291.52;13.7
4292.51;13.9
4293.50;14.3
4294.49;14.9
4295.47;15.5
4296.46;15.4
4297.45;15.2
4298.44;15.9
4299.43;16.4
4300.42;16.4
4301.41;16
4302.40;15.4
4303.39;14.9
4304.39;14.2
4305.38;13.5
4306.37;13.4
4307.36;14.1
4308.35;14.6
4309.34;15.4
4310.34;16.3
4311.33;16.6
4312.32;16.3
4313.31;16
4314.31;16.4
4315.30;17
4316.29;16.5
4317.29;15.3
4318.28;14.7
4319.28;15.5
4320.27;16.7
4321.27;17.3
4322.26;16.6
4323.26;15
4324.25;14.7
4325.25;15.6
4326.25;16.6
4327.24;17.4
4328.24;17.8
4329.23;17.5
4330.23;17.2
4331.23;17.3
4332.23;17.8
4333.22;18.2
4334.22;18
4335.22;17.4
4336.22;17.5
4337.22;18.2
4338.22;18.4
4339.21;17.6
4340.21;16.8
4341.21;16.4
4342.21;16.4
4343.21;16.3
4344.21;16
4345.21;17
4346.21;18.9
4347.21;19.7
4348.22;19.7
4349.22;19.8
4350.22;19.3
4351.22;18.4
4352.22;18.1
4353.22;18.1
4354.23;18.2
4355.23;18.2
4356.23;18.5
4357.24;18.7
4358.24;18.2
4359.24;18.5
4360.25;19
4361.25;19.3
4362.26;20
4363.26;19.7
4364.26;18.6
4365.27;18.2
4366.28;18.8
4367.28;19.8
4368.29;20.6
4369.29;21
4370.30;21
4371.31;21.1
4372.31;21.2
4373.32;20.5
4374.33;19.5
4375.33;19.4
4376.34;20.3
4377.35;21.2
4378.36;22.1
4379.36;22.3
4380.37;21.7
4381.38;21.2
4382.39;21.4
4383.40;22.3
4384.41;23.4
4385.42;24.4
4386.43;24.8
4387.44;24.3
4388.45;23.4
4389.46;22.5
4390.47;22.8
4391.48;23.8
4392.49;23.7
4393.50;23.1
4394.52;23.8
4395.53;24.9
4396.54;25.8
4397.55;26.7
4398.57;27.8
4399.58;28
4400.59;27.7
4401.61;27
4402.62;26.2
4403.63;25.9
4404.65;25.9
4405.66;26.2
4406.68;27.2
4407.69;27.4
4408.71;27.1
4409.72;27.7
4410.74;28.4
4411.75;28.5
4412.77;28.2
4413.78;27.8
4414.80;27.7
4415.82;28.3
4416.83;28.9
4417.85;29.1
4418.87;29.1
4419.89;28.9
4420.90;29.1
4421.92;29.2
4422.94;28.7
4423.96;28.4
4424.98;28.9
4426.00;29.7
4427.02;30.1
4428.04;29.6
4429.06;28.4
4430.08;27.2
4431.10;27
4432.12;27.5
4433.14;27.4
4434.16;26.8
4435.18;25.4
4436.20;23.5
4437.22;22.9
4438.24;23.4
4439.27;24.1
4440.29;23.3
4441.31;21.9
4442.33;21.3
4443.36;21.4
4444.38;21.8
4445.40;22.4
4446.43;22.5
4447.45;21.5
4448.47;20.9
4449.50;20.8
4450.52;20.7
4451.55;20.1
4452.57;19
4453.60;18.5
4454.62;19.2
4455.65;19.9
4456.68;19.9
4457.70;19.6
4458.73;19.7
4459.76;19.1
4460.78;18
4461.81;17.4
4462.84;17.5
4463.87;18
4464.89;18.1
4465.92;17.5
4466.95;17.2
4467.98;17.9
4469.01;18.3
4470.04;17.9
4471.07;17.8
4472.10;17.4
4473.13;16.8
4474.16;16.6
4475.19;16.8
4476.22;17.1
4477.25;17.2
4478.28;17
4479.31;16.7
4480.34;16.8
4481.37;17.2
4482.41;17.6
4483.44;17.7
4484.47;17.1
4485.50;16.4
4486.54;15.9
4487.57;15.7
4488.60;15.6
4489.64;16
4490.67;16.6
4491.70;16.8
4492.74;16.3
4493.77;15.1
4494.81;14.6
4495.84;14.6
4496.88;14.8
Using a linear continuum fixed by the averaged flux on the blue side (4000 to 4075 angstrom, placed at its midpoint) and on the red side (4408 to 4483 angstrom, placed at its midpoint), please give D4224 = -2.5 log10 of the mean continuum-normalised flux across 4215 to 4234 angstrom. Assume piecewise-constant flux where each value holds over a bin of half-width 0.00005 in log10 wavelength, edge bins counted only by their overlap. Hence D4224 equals 0.36 mag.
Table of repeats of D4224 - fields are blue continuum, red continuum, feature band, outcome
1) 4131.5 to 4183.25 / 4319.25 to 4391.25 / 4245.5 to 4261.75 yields 0.22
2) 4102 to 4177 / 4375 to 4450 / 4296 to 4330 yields 0.31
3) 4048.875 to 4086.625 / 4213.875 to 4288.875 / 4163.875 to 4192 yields 0.04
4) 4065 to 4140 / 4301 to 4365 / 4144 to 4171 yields 0.14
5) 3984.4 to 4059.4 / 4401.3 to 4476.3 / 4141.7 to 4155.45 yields 0.41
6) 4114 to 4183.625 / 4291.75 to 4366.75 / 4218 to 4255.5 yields 0.12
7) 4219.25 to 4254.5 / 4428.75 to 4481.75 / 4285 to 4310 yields 0.05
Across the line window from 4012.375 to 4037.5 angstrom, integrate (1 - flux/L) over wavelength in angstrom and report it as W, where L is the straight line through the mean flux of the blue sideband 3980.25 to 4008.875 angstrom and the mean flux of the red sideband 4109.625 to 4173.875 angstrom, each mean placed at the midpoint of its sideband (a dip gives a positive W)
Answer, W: 1.3 angstrom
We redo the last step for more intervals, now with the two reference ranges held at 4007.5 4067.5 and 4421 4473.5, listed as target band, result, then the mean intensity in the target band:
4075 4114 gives 5.2 angstrom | 14.7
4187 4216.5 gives 8.6 angstrom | 13.2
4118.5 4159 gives 9.6 angstrom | 13.4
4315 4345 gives 5.4 angstrom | 16.8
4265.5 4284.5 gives 5.5 angstrom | 13.9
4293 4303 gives 2.2 angstrom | 15.5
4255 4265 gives 2.9 angstrom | 13.8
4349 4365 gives 1.6 angstrom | 18.8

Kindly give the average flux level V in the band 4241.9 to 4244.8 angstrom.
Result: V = 13.8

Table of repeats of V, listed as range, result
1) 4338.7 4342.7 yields 16.8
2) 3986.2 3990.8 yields 19.6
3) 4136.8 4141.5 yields 13.6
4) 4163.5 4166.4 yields 12.8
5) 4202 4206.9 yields 13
